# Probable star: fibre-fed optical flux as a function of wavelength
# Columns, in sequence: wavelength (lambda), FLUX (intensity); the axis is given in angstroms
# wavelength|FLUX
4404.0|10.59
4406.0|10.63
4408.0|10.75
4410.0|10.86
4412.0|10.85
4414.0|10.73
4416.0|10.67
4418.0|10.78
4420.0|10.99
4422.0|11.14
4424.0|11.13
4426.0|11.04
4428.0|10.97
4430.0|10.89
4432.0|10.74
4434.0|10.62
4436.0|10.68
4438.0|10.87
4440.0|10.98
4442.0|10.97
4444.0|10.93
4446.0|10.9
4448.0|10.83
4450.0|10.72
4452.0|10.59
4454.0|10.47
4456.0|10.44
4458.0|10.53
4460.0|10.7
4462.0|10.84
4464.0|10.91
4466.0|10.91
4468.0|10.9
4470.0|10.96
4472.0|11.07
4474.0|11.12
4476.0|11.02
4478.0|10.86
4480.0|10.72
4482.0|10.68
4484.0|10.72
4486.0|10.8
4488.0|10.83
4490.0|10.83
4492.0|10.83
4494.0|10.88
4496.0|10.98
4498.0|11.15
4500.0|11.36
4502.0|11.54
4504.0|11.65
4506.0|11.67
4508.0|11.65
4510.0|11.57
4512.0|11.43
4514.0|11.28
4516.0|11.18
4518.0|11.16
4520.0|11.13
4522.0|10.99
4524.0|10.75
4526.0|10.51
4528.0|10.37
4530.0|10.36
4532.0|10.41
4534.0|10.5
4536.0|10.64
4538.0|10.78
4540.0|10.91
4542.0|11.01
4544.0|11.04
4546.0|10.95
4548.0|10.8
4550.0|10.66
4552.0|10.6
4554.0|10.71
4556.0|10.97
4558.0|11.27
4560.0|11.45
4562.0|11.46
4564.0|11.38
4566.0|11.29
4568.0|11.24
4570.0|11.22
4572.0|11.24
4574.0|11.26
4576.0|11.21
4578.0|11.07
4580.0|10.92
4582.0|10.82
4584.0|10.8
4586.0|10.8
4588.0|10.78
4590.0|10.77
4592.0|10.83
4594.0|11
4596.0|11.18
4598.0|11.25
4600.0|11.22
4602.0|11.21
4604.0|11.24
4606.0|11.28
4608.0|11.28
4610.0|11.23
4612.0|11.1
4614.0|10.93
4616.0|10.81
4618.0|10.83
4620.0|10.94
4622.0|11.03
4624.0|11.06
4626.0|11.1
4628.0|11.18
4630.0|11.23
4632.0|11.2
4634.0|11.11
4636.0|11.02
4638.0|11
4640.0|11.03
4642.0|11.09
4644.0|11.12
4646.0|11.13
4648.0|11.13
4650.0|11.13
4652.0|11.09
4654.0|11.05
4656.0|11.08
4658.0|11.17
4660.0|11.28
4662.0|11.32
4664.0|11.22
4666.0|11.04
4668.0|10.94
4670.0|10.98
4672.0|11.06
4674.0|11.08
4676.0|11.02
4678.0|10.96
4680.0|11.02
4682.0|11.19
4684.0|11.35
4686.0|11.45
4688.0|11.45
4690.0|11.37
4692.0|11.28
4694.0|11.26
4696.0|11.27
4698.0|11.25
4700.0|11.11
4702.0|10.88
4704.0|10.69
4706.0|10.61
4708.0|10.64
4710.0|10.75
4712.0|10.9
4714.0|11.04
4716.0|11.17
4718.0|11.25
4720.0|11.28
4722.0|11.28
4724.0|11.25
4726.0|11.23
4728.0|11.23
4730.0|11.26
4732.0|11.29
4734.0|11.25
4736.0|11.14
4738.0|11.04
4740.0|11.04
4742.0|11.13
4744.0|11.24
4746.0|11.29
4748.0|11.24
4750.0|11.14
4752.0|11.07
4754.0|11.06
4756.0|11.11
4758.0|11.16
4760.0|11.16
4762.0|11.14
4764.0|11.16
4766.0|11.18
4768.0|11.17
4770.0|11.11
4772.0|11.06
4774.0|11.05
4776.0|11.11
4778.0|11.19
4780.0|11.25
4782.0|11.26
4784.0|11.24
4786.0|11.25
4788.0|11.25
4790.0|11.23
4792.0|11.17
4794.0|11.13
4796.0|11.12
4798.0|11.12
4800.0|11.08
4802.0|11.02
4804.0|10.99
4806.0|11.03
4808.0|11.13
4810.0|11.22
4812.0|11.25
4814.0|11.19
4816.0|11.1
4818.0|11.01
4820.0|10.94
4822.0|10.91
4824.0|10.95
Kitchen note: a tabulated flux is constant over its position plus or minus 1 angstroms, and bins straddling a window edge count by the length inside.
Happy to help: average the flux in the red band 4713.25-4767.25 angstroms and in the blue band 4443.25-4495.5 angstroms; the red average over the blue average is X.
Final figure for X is 1.0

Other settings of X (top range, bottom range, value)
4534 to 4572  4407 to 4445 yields 1.01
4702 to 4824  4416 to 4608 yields 1.01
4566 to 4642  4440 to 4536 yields 1.01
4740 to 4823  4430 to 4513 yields 1.02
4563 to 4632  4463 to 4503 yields 1.01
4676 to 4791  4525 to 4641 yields 1.01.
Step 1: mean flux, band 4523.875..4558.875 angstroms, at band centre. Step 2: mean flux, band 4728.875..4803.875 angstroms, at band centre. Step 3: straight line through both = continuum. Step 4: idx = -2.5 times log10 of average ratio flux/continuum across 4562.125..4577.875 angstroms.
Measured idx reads -0.05 mag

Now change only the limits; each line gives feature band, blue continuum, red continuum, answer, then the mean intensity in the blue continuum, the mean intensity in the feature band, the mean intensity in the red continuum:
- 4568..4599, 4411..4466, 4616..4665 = 0.000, 10.8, 11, 11.1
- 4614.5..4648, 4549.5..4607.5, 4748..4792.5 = 0.005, 11.1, 11.1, 11.2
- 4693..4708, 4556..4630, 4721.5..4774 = 0.016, 11.1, 11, 11.2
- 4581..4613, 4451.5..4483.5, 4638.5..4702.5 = -0.003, 10.8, 11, 11.2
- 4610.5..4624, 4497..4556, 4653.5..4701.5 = 0.014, 11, 11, 11.2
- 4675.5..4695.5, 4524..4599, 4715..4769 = -0.013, 10.9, 11.2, 11.2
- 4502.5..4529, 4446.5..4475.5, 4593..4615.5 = -0.025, 10.8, 11.2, 11.2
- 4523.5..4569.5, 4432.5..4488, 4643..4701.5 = 0.007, 10.8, 10.9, 11.2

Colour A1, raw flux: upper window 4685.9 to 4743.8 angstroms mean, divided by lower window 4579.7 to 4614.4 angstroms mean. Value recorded 1.0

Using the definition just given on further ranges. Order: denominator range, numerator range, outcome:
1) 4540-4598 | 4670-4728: 1.01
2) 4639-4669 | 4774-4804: 1.00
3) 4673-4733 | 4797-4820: 1.00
